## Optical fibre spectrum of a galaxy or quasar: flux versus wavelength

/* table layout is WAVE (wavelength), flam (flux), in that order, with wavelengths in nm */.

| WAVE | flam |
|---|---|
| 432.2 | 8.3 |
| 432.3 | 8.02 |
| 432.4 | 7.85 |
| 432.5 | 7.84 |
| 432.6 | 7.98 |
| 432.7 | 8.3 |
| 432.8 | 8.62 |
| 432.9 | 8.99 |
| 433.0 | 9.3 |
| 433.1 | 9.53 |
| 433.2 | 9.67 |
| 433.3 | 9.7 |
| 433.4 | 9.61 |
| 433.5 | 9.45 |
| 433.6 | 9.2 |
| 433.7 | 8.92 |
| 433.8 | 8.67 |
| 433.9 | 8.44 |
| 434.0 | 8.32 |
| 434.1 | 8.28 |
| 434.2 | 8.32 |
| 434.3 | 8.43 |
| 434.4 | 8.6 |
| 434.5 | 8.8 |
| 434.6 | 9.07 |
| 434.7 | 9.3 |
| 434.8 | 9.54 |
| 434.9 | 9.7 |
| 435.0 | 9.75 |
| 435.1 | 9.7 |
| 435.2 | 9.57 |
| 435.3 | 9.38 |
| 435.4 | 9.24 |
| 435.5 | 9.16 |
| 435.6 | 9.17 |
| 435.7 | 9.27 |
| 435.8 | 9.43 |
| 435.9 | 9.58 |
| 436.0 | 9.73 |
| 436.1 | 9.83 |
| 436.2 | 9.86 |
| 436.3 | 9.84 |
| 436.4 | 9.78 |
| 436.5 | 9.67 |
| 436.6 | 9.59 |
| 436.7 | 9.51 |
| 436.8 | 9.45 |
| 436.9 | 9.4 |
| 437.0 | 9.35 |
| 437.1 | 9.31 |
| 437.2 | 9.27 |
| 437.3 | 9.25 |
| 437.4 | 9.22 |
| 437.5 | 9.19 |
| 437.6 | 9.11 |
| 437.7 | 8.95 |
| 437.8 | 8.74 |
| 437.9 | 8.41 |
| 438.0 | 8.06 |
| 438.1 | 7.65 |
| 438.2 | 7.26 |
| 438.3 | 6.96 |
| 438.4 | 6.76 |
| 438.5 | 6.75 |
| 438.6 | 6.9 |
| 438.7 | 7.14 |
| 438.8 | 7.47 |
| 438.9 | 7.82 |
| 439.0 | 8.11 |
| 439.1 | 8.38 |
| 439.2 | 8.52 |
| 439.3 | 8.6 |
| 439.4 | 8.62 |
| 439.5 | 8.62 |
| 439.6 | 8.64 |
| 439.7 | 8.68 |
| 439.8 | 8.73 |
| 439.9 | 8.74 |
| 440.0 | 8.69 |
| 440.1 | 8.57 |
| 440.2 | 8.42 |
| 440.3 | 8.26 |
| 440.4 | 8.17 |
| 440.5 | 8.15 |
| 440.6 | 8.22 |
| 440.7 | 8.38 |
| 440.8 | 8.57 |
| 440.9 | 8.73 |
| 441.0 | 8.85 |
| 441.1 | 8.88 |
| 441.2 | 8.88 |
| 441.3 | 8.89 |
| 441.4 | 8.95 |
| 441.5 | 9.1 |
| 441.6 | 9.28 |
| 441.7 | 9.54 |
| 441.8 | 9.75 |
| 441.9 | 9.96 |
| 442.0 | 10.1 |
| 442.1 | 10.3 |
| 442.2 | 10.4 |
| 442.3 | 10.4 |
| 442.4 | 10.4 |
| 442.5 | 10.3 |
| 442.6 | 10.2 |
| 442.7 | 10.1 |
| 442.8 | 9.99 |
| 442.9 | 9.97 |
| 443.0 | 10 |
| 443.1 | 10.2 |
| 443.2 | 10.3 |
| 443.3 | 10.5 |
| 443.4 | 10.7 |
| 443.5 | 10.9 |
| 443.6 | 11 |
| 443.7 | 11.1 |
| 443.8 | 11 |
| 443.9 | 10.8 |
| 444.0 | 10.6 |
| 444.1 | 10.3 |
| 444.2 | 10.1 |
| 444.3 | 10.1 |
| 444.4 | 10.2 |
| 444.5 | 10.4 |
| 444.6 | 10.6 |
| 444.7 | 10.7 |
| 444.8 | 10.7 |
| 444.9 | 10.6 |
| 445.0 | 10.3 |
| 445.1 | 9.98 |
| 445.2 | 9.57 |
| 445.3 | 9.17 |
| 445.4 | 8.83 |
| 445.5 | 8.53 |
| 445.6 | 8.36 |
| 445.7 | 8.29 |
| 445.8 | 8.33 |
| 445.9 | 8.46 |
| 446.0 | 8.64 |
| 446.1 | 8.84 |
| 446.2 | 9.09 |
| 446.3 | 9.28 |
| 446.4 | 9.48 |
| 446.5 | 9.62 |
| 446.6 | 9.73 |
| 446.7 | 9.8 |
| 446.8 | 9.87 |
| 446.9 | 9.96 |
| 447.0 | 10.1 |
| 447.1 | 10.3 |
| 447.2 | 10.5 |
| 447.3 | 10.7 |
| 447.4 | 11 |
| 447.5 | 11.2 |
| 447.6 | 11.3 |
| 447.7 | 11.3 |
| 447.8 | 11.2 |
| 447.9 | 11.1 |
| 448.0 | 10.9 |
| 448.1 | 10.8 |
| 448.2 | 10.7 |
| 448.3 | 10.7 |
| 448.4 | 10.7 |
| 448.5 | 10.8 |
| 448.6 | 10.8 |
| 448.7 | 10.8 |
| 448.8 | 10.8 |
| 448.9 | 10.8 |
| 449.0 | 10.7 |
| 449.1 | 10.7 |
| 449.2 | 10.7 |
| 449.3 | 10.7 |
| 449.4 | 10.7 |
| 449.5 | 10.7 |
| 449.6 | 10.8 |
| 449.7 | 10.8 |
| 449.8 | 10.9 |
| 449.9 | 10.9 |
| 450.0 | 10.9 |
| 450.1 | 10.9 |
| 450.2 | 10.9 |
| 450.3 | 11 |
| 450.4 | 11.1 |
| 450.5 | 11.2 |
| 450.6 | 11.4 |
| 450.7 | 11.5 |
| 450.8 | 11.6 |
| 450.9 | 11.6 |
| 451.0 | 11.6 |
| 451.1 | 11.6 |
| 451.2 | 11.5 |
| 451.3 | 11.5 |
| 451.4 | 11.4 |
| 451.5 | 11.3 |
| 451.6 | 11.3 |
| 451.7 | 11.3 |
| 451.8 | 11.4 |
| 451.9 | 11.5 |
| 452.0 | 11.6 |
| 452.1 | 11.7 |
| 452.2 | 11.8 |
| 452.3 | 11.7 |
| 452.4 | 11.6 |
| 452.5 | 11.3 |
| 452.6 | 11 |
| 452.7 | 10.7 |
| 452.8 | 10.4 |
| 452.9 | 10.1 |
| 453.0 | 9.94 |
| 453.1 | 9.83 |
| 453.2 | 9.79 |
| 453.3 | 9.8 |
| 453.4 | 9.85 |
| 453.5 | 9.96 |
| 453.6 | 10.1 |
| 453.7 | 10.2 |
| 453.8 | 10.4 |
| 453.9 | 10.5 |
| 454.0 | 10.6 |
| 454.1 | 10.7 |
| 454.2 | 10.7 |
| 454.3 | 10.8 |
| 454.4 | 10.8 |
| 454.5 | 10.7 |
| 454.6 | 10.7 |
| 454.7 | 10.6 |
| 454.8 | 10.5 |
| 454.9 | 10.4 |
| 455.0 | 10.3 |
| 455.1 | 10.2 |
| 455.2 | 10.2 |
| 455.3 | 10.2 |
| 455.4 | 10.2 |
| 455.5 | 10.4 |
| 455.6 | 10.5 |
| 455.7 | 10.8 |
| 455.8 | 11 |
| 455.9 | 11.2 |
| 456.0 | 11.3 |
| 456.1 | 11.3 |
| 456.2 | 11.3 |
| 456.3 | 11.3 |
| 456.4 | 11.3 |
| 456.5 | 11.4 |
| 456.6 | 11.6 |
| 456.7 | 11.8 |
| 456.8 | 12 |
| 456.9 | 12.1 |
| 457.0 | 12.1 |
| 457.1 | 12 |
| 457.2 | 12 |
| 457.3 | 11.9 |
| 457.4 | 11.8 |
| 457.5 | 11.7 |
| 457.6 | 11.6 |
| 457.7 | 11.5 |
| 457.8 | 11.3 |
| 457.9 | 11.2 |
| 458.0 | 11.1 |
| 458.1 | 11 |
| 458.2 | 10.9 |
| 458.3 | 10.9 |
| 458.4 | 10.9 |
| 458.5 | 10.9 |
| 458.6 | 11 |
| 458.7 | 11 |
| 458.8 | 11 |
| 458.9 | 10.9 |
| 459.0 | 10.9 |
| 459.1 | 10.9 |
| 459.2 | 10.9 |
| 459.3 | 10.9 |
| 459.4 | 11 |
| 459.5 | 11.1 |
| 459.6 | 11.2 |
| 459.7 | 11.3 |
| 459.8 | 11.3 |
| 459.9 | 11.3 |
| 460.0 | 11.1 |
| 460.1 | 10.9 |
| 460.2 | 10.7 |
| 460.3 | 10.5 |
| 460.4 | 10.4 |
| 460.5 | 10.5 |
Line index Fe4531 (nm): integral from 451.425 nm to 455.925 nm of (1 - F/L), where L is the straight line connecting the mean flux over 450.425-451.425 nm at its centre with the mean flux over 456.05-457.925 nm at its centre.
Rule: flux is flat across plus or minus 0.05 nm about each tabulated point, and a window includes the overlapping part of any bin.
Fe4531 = 0.34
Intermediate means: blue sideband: 11.5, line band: 10.7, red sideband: 11.6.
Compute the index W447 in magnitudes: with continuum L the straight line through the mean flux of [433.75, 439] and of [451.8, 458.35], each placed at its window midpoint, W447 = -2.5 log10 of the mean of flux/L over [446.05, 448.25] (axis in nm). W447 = -0.03 mag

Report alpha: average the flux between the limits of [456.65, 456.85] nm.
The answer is 11.9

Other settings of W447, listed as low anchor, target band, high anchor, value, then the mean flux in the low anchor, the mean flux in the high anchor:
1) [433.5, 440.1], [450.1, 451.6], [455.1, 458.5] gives -0.083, 8.81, 11.2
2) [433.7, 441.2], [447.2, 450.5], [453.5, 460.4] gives -0.084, 8.75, 11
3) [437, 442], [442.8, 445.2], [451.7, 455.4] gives -0.139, 8.52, 10.6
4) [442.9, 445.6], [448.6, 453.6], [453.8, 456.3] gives -0.046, 10.2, 10.7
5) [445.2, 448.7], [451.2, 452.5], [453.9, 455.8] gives -0.118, 9.96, 10.5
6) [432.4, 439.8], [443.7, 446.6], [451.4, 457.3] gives 0.017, 8.83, 10.9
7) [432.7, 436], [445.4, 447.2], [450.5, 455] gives 0.116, 9.14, 10.9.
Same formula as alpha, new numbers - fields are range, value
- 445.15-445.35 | 9.37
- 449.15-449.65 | 10.7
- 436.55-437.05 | 9.46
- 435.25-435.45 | 9.31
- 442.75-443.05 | 9.99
